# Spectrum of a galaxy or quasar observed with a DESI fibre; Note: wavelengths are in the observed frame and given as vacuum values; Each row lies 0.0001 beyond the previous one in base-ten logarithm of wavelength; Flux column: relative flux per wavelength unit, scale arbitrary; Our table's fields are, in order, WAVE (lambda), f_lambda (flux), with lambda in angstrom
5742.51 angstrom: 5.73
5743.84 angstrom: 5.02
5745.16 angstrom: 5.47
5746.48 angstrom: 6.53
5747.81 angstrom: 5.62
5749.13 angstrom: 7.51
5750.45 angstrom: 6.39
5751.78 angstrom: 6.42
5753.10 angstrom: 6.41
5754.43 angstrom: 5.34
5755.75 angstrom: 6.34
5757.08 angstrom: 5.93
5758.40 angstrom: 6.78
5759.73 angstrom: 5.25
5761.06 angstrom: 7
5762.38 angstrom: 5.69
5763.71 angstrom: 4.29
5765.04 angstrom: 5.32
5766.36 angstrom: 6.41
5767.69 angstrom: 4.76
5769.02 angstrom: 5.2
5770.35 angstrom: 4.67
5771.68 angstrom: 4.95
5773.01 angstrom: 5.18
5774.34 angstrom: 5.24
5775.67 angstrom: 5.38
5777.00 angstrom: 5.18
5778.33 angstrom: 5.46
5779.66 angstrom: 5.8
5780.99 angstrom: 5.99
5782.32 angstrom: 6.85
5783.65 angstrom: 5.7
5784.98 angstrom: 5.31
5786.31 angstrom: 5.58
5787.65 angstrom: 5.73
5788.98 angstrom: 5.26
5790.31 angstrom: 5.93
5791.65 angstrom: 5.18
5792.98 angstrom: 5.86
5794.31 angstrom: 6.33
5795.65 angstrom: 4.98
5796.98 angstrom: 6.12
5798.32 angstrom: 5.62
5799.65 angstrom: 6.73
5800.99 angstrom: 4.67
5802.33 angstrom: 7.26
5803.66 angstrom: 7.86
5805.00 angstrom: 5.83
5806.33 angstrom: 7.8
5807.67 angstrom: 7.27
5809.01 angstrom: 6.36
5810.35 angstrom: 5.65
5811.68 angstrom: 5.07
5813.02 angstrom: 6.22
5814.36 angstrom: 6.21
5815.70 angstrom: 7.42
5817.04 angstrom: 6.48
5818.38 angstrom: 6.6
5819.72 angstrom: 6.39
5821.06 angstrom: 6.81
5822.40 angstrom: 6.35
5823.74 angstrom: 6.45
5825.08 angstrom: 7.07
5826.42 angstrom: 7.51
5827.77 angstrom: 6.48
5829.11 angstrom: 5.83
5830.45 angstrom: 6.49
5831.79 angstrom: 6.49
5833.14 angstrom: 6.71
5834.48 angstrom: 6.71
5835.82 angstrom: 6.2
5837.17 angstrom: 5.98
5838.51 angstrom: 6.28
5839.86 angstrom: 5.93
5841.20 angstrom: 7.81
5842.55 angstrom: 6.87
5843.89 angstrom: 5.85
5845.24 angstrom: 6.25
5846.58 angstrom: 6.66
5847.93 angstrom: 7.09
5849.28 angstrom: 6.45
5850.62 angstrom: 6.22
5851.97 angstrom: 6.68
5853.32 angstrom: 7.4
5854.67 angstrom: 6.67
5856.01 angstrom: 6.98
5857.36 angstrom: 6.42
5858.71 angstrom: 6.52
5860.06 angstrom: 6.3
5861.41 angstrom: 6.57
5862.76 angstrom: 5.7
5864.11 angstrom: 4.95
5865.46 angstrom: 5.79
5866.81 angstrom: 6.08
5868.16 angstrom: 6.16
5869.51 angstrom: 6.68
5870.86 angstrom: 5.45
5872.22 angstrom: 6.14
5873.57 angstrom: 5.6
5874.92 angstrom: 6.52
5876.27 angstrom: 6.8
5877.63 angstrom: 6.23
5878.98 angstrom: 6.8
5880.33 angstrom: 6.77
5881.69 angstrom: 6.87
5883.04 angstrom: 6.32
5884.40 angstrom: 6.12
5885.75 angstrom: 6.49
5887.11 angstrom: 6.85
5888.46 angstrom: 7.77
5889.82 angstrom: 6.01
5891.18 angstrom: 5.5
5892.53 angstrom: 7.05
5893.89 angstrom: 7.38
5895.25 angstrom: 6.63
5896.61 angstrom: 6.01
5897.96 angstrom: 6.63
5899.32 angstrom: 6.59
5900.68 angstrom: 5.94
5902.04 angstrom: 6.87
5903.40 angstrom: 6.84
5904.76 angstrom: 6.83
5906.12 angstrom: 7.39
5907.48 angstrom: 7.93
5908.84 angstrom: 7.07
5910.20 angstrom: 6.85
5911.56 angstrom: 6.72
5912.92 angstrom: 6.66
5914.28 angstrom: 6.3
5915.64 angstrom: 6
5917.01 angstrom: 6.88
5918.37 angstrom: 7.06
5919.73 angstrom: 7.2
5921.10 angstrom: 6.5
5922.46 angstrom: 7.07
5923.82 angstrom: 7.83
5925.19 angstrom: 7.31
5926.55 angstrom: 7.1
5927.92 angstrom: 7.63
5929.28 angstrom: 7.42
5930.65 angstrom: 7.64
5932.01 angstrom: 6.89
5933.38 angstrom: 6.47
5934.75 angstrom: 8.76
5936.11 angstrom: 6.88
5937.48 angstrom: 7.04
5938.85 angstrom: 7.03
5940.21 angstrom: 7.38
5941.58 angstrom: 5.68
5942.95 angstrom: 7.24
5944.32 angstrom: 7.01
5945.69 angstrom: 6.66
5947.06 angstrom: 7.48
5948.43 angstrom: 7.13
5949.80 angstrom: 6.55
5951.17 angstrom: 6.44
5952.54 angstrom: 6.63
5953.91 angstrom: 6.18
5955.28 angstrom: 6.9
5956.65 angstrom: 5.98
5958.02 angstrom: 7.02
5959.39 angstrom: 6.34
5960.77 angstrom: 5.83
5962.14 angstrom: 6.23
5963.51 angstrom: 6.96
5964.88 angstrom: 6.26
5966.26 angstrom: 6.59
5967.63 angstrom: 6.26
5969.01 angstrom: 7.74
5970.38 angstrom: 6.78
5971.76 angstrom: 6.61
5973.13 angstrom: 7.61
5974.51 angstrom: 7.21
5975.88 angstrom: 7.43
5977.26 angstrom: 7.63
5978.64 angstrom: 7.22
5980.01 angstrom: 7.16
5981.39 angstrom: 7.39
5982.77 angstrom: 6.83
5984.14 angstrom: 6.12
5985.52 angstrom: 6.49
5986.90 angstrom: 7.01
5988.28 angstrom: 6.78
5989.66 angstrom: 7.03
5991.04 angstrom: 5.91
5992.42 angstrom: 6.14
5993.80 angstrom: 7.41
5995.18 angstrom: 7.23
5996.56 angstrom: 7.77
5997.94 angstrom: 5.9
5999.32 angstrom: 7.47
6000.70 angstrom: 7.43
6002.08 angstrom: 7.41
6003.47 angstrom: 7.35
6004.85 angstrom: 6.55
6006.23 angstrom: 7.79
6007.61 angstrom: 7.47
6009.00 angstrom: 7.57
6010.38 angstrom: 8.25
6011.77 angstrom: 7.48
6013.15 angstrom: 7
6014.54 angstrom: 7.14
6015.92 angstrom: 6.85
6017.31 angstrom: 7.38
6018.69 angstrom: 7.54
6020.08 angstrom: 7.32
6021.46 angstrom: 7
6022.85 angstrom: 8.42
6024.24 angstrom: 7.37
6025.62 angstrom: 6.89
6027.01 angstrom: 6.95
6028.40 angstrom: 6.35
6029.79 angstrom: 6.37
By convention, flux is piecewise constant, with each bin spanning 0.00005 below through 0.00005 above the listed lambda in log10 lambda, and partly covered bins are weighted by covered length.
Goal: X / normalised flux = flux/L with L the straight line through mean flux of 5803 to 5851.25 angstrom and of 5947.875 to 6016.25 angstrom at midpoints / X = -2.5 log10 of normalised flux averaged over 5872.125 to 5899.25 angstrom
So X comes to 0.03 mag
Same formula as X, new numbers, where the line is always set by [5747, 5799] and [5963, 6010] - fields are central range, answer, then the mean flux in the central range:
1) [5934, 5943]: -0.06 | 7.13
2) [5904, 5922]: -0.05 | 6.88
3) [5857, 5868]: 0.04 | 6.04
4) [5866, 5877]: 0.03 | 6.17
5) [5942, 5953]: -0.01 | 6.87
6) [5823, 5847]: -0.07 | 6.53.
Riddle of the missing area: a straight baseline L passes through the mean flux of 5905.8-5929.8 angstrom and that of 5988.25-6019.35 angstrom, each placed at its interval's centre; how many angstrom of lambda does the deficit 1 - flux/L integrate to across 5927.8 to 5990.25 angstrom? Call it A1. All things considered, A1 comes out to 1.85 angstrom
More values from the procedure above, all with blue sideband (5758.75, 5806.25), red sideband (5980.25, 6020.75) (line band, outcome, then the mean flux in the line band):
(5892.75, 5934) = -2.4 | 6.92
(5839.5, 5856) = -1.5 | 6.69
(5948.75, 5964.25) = 0.8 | 6.48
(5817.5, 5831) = -1.4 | 6.6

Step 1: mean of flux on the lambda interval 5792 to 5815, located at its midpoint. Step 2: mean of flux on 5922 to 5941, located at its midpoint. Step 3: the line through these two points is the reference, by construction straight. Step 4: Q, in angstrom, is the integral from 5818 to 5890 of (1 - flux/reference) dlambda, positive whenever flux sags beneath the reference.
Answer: 1.9 angstrom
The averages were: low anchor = 6.21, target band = 6.47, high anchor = 7.31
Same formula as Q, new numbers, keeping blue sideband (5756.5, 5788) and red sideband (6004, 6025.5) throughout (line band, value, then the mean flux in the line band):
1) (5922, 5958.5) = -1.0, 7.01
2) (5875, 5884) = -0.3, 6.61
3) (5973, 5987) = 0.1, 7.08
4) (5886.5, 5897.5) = -0.3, 6.65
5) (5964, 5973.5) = 0.3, 6.81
